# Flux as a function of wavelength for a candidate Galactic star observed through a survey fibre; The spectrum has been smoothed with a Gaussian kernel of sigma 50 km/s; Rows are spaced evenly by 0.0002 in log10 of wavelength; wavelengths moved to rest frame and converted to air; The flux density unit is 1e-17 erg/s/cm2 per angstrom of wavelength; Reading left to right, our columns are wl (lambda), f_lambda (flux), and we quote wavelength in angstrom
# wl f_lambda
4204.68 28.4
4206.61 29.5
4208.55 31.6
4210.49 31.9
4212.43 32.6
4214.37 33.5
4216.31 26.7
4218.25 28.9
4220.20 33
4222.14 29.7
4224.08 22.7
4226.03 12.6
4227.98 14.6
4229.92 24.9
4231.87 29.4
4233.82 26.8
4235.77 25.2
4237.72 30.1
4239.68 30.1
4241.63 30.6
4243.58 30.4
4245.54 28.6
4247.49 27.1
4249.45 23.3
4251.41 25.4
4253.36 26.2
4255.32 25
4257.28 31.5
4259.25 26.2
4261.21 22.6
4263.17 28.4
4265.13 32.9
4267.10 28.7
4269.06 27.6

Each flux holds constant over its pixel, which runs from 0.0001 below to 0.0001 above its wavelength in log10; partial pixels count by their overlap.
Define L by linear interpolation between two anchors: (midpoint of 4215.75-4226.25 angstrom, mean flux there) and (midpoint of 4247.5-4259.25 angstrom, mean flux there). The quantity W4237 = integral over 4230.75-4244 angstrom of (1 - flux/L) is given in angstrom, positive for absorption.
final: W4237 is -1.2 angstrom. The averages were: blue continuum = 26.5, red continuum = 26.3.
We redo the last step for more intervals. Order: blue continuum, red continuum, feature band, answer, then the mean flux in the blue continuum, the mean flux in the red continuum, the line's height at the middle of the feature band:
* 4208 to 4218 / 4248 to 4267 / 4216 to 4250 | 3.2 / 31.1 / 26.9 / 29.2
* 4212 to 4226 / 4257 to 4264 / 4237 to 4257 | -0.4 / 28.3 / 26.7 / 27.2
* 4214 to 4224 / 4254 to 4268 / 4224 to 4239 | 2.9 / 29.5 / 27.8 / 29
